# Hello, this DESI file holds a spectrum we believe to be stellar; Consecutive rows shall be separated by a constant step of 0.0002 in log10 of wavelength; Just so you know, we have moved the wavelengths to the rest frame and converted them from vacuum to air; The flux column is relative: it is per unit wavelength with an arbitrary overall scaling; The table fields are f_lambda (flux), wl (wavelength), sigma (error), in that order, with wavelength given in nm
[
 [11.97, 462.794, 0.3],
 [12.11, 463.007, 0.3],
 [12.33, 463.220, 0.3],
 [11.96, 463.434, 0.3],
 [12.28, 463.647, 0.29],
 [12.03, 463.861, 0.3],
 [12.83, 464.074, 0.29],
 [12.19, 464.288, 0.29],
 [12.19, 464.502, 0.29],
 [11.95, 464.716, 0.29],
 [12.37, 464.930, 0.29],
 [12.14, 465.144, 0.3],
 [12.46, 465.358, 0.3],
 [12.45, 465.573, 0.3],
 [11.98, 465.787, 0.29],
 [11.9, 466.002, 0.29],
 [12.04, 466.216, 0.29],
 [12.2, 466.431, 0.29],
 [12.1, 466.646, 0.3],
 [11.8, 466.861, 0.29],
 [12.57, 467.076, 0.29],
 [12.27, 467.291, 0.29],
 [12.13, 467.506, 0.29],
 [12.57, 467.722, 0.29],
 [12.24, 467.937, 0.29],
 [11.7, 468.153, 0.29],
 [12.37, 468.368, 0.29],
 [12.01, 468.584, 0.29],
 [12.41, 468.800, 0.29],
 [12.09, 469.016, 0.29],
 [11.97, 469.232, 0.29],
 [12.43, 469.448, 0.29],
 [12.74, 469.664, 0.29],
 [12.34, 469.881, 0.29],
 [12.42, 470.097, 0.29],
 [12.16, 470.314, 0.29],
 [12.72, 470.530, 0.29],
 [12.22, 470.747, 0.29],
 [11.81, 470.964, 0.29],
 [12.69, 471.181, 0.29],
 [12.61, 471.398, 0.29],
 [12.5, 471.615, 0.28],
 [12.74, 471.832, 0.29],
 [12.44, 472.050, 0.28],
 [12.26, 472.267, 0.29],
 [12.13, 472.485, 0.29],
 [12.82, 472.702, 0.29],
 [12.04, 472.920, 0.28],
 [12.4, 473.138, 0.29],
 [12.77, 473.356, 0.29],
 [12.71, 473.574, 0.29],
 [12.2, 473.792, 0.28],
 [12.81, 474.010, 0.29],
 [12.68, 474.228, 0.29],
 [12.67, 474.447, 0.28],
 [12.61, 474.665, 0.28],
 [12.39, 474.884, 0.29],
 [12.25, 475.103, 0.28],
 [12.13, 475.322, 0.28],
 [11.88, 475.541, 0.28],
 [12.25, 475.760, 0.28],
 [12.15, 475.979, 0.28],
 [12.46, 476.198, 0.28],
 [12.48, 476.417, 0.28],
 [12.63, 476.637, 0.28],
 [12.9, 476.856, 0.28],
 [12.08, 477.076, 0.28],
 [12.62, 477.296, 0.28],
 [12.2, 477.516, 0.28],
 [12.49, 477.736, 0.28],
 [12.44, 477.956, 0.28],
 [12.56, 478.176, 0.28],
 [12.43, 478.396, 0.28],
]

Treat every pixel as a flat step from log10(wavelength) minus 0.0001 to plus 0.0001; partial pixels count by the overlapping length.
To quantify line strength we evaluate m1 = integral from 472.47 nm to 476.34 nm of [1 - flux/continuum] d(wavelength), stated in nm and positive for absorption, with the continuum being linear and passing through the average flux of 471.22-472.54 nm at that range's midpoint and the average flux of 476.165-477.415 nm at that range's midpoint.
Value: 0.03 nm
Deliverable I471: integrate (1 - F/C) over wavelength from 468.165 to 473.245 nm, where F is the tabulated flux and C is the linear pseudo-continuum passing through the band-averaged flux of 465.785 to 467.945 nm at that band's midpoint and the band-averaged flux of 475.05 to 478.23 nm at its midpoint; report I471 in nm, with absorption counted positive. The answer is -0.04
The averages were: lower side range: 12.2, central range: 12.3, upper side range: 12.4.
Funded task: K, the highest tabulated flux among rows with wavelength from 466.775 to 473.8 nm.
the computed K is 12.82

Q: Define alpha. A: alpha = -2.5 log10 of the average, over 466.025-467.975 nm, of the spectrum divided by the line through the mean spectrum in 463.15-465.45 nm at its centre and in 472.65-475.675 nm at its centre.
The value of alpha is 0.009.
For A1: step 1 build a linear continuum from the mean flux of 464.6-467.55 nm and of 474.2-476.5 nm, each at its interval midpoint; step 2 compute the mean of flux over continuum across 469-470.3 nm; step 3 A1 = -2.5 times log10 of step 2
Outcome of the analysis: -0.008 mag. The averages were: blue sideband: 12.2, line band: 12.3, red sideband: 12.3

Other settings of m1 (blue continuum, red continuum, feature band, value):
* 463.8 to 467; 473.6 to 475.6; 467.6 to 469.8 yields 0.003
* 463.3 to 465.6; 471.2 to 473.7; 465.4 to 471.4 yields 0.062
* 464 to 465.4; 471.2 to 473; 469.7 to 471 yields 0.009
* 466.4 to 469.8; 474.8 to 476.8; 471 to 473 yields -0.030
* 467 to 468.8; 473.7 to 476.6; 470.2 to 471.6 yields -0.009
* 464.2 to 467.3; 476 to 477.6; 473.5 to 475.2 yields -0.019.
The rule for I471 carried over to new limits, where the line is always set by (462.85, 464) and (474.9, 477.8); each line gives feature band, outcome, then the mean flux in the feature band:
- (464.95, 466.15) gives 0.00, 12.2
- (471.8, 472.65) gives -0.01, 12.4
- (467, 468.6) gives 0.00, 12.2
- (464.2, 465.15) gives 0.00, 12.2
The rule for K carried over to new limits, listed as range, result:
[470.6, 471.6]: 12.69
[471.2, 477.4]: 12.9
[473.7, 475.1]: 12.81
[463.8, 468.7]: 12.83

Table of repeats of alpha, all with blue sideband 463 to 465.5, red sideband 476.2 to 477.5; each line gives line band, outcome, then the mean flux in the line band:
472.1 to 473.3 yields 0.01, 12.4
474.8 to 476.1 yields 0.03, 12.2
